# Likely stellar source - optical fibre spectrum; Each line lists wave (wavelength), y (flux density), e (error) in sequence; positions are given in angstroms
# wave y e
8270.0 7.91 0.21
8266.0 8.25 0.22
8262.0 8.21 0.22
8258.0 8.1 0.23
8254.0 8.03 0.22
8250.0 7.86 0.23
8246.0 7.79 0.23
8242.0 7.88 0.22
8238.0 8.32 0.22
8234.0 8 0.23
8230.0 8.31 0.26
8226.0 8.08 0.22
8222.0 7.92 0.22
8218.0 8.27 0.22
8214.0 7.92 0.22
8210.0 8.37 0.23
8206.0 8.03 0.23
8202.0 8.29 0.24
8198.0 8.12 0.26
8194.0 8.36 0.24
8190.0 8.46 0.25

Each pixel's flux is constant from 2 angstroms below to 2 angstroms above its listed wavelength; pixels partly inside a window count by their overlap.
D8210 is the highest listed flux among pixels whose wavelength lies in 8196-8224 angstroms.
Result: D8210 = 8.37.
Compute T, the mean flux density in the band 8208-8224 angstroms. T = 8.12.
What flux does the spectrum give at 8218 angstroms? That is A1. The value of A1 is 8.27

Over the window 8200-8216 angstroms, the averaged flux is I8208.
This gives 8.15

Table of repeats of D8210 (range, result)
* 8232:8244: 8.32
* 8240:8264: 8.21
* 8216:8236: 8.31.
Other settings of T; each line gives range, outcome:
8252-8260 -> 8.06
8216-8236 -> 8.12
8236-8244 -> 8.1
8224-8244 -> 8.12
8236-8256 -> 7.98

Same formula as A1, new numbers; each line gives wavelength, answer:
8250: 7.86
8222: 7.92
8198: 8.12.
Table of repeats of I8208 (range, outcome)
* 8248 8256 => 7.95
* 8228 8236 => 8.16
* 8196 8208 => 8.15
